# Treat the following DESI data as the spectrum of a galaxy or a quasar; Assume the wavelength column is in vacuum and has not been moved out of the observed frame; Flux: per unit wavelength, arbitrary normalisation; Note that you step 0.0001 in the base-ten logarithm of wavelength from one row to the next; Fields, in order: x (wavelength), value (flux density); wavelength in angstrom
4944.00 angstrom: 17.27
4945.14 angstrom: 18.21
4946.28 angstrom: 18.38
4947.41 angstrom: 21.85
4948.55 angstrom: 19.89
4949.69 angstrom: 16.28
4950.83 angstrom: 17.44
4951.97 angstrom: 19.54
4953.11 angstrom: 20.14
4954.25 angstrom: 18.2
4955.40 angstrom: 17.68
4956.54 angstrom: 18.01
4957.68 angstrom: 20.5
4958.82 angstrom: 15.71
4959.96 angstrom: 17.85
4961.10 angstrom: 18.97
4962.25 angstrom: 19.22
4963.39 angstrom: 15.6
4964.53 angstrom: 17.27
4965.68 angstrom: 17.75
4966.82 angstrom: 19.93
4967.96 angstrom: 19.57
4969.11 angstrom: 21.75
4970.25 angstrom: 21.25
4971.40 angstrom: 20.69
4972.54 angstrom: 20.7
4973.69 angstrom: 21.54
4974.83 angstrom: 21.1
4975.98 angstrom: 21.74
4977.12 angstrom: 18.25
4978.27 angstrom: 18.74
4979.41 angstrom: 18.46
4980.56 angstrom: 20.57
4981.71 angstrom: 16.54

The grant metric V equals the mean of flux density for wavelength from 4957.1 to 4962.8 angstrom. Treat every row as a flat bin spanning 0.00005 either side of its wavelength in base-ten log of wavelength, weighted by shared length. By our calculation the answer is 18.4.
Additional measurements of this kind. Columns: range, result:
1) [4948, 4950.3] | 18.1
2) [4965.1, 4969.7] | 19.8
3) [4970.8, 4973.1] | 20.7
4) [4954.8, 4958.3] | 18.7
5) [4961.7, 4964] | 17.4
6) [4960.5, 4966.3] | 17.8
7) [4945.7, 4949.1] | 20.1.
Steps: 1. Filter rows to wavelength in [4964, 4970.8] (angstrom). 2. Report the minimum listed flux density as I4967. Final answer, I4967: 17.27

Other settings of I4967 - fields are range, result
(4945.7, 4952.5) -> 16.28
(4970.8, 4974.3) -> 20.69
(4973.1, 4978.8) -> 18.25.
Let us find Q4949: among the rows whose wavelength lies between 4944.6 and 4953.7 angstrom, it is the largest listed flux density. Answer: 21.85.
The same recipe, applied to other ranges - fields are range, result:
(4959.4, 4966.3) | 19.22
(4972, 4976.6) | 21.74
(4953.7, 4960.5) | 20.5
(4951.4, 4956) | 20.14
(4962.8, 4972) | 21.75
